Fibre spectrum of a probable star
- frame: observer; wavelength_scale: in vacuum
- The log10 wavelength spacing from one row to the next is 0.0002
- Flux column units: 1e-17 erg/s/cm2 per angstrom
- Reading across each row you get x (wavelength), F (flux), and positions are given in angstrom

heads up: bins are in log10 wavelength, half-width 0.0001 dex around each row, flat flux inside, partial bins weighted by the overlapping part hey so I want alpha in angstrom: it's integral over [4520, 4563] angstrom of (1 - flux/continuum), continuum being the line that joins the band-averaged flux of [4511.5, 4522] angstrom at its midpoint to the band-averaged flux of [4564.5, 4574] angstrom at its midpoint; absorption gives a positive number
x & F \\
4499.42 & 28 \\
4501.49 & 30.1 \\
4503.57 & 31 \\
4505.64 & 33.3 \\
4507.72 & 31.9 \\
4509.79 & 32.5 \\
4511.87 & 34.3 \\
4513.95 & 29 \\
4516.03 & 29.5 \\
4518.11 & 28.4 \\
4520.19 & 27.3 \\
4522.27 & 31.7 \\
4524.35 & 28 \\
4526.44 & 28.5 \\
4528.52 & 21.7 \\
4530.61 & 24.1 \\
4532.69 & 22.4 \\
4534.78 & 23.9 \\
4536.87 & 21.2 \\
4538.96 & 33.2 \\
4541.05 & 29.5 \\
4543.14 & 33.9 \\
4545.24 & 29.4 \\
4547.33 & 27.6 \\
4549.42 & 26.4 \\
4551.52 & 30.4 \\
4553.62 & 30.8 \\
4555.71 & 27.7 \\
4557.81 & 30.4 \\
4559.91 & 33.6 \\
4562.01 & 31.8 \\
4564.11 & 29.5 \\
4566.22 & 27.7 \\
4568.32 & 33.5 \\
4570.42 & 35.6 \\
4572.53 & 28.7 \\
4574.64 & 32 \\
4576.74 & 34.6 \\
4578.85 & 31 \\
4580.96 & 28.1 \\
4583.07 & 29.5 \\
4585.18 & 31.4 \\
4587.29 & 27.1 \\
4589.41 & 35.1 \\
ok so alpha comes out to 2.96 angstrom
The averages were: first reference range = 29.6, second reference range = 31.2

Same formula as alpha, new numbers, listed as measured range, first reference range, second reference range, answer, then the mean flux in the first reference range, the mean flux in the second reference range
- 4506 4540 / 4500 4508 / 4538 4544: 3.9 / 31.3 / 32.1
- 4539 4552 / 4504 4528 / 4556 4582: 0.4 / 30.2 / 31.3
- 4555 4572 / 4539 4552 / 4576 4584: -0.5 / 29.8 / 30.7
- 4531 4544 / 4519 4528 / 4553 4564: 1.0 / 28.5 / 30.8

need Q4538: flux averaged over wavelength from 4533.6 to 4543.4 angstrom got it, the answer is 27.8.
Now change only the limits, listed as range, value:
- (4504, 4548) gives 28.7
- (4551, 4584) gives 30.9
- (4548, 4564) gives 30.1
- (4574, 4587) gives 30.9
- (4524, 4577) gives 29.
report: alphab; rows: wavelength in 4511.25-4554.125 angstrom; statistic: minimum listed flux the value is 21.2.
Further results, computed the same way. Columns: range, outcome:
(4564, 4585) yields 27.7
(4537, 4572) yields 26.4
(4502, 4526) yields 27.3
